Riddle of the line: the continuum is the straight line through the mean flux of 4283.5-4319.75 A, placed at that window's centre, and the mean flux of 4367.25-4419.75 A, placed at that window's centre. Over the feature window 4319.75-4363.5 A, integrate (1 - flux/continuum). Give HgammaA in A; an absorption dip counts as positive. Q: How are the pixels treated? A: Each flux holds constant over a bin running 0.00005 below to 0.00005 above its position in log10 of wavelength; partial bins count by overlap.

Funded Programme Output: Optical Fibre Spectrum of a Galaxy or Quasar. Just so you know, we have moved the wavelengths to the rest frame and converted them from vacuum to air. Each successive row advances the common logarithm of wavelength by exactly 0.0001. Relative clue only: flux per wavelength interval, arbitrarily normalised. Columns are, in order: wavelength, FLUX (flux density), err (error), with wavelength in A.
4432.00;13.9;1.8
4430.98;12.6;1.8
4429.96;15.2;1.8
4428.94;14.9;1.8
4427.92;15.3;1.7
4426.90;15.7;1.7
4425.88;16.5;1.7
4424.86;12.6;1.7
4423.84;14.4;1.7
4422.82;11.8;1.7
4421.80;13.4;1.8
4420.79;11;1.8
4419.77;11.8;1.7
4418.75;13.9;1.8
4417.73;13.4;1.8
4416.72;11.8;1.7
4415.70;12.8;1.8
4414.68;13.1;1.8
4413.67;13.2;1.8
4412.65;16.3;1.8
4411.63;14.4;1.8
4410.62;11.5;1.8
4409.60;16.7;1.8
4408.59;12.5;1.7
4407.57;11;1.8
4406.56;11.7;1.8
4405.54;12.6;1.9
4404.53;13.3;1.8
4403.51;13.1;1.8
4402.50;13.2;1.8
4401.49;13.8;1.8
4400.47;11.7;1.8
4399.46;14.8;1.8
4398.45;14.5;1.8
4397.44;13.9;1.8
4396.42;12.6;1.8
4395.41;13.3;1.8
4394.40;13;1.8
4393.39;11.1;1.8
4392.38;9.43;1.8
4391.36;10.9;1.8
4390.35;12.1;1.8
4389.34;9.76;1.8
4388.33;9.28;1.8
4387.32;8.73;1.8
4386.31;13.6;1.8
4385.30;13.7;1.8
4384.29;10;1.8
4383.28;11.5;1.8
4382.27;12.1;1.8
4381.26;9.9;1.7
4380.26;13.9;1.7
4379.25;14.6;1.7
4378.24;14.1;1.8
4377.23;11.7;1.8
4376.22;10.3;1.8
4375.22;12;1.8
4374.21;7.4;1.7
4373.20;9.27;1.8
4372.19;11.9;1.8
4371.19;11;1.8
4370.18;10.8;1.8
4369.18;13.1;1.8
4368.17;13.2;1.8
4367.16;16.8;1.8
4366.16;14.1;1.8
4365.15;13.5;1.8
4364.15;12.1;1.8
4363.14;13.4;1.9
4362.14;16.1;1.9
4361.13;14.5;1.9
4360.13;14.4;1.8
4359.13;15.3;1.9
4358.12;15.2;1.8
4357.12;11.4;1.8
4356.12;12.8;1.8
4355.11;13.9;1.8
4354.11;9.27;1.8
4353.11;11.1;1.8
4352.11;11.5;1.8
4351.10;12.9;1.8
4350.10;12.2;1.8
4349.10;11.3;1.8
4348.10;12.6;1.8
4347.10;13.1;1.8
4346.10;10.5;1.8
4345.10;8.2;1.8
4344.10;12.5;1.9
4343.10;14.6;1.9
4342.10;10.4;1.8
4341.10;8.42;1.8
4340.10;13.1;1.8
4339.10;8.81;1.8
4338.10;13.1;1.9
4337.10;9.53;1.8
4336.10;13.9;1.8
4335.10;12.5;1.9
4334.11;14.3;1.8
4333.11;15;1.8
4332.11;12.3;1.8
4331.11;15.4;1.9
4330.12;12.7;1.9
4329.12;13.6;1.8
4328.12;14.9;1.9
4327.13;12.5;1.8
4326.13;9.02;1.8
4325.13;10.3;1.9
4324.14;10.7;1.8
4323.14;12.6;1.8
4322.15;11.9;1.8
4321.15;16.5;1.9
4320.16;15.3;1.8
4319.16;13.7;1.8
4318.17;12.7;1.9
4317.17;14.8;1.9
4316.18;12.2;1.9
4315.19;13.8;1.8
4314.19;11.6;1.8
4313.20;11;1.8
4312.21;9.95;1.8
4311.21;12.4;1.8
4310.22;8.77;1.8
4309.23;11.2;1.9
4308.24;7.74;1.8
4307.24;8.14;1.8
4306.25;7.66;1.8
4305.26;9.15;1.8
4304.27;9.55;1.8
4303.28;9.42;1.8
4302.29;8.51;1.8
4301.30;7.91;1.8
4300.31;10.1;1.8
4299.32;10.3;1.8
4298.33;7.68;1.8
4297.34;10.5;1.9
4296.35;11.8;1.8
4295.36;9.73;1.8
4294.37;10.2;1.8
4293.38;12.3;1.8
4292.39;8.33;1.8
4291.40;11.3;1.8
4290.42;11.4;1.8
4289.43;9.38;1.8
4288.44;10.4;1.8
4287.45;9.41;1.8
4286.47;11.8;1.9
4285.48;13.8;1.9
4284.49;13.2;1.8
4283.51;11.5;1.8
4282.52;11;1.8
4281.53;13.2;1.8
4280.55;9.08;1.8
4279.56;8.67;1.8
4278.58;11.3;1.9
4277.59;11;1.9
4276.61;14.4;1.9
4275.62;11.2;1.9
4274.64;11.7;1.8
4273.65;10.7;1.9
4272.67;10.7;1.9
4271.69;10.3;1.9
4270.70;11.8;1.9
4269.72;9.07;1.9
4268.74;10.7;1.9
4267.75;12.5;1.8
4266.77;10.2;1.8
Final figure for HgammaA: -4.6 A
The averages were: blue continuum 10.6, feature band 12.6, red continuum 12.3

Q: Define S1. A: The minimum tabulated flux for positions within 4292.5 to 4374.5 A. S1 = 7.4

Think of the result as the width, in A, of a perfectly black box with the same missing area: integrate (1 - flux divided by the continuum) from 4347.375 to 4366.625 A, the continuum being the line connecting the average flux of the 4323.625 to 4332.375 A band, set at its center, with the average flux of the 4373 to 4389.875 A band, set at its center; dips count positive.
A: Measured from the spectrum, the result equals -2.01 A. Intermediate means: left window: 12.4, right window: 11.3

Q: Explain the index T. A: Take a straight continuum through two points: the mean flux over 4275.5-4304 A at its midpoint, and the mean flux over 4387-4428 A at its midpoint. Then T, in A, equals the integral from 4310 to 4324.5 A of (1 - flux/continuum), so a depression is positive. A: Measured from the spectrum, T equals -1.9 A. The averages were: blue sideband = 10.6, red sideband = 12.8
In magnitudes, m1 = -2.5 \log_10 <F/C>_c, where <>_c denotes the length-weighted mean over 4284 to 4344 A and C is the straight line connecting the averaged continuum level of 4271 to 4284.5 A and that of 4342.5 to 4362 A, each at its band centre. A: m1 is 0.045 mag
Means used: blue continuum 11.2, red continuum 12.5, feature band 11.4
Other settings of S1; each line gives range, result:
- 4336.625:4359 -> 8.2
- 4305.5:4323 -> 7.66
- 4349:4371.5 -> 9.27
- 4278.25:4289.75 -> 8.67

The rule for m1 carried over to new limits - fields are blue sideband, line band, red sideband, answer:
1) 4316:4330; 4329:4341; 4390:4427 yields 0.02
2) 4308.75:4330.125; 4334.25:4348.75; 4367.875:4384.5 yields 0.04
